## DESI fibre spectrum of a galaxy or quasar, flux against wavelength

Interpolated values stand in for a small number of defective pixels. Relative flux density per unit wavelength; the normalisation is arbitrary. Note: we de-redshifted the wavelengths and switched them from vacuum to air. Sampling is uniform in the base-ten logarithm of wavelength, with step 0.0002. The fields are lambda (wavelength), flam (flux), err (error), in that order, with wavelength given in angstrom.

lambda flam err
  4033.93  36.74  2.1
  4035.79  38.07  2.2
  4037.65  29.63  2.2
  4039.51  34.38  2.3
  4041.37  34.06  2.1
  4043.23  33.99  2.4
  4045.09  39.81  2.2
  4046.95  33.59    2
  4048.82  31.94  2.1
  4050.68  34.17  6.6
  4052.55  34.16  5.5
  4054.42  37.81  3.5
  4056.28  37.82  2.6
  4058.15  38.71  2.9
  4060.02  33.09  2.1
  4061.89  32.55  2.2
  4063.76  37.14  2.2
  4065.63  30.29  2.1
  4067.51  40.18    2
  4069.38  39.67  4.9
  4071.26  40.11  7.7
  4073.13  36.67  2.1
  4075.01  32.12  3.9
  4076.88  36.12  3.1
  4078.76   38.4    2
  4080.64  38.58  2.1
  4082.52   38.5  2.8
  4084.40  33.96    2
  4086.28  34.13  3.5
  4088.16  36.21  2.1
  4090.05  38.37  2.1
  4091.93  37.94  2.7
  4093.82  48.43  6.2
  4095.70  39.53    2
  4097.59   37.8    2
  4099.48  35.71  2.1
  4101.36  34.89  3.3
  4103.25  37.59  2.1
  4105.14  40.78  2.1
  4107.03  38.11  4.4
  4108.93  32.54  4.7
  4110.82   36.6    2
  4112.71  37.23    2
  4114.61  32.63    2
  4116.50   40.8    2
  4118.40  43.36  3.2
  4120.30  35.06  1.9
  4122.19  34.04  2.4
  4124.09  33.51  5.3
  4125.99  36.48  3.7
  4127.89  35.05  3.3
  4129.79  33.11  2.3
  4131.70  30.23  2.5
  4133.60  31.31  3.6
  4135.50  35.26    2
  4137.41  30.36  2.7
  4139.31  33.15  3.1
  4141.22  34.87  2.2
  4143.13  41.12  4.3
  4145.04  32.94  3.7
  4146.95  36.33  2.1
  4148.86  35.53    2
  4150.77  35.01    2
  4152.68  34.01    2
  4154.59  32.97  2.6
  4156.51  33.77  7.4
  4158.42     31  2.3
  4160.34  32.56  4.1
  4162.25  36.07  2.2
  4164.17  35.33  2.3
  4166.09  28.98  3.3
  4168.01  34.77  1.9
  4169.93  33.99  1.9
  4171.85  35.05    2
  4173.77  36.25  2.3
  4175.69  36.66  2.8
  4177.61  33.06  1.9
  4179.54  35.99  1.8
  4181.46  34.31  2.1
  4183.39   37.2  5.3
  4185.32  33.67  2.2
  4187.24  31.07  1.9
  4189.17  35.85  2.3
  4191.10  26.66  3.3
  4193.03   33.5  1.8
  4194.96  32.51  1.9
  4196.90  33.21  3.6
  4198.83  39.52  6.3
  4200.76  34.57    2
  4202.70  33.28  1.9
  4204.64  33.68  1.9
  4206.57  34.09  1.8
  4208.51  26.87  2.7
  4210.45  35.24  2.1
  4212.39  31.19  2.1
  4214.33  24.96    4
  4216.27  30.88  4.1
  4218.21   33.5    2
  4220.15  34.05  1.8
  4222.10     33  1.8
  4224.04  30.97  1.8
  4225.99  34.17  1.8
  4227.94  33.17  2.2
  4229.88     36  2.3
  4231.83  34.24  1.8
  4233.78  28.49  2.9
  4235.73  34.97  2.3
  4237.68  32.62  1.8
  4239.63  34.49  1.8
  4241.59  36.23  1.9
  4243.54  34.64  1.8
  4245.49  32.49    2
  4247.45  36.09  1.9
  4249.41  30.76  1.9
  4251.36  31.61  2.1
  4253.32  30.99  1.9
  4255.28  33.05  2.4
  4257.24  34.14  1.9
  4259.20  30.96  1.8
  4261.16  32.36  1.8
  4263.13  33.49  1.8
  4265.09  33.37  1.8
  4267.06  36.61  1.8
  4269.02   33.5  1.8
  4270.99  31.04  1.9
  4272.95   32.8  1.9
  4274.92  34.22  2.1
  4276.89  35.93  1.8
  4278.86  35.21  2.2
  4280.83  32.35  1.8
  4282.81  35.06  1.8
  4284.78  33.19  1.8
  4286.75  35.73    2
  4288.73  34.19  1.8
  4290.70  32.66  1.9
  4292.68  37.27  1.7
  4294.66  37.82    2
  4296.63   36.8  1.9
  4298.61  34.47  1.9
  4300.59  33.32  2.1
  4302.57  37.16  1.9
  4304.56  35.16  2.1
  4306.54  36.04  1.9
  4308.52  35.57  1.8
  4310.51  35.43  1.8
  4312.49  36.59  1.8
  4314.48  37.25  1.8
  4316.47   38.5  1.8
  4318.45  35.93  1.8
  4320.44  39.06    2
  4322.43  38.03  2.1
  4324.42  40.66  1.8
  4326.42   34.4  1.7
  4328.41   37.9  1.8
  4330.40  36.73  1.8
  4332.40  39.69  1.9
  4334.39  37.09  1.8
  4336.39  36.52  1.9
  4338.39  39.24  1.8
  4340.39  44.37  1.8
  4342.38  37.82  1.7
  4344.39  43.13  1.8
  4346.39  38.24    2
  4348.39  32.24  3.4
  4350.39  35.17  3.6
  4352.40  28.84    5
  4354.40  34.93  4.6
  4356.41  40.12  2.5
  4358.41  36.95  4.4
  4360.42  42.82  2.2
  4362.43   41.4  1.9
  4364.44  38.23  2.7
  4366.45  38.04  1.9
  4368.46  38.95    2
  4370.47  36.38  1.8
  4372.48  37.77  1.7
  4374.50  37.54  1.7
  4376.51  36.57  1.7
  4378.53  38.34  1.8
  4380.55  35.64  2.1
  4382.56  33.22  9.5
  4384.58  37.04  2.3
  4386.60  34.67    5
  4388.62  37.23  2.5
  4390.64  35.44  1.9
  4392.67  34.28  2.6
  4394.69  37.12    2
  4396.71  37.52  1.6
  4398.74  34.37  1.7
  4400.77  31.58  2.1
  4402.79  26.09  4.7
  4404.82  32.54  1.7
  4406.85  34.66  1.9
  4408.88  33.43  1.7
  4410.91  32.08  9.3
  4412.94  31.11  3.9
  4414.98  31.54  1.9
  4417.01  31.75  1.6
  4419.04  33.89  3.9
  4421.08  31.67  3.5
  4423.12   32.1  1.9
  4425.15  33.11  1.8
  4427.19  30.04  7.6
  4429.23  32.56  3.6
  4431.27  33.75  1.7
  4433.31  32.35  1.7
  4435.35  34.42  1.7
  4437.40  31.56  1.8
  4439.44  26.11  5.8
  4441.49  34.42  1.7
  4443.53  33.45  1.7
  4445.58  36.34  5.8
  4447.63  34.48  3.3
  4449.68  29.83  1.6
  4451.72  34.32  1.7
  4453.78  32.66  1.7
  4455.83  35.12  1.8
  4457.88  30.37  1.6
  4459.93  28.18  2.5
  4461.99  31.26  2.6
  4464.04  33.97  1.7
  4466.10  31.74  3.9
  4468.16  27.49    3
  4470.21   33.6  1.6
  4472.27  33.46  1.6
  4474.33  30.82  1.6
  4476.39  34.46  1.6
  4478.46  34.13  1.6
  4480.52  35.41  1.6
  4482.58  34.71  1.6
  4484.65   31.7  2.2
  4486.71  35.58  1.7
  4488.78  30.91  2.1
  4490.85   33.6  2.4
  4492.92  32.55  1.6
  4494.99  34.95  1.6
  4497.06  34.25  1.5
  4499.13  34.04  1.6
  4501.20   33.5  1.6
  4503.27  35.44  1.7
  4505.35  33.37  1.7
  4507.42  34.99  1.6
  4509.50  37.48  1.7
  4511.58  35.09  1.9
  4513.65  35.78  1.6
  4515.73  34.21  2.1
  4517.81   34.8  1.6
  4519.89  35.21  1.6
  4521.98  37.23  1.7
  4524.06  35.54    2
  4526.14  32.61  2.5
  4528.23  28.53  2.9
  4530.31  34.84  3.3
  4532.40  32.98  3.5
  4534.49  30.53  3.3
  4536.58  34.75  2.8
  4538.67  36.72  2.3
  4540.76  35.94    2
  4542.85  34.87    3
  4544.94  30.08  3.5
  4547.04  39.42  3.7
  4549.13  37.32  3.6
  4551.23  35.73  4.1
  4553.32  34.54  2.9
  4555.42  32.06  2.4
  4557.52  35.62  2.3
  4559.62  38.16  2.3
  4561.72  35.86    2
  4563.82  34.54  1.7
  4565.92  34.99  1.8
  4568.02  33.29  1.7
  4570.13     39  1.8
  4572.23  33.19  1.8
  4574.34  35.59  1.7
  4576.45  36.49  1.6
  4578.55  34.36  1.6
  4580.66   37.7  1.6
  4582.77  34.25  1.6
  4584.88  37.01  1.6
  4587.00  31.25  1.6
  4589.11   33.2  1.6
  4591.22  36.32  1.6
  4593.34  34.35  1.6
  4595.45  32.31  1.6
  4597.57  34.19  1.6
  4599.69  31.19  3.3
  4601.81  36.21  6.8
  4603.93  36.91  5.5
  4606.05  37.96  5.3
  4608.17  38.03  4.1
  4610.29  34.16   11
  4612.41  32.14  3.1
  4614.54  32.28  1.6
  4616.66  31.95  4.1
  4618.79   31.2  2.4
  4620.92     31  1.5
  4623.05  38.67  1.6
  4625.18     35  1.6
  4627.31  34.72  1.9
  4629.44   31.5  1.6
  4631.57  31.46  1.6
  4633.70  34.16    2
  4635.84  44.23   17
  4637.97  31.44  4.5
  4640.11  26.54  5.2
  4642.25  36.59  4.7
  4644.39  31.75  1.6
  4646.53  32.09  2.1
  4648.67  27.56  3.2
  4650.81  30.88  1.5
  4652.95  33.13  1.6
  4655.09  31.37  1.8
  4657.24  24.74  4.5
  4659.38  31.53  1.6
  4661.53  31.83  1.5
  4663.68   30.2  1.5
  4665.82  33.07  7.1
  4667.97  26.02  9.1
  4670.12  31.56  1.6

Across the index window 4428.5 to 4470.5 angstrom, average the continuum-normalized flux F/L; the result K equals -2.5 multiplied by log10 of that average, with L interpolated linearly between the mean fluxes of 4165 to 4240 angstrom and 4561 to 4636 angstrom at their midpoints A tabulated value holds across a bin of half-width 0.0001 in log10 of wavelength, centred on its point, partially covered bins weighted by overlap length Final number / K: 0.06 mag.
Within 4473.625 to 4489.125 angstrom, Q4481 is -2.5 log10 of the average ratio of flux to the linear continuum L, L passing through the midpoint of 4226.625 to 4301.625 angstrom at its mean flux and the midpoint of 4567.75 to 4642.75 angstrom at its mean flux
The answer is 0.02 mag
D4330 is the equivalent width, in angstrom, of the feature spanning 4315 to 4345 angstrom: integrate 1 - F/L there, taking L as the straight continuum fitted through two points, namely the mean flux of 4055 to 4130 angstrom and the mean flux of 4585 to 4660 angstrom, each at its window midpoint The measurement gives -2.8 angstrom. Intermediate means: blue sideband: 36.9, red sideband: 33.3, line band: 38.5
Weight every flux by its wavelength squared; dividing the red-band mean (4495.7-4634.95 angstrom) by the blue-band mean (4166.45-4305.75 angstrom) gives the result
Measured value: 1.19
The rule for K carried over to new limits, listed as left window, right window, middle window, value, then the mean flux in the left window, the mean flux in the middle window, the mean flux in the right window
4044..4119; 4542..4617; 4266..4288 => 0.06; 36.9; 34.1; 34.9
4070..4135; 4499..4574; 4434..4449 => 0.07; 36.6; 32.9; 34.8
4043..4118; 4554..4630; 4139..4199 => 0.07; 36.8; 34.2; 34.6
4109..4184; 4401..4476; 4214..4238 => 0.05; 34.7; 32.6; 32.1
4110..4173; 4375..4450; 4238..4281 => 0.02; 34.6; 33.5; 33.5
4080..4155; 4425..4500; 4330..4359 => -0.11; 36.1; 37.4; 32.7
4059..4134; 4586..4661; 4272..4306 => 0.01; 36.5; 34.9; 33.2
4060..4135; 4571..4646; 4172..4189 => 0.04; 36.5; 34.9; 34.3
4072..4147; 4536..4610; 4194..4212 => 0.08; 36.2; 33.6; 35.2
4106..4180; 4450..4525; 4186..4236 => 0.06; 34.7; 32.7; 33.6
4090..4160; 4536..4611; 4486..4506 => 0.05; 35.8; 33.8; 35.2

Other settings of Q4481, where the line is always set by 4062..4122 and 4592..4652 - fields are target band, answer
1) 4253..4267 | 0.10 mag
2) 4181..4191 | 0.09 mag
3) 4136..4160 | 0.08 mag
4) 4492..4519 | -0.01 mag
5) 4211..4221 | 0.17 mag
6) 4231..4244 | 0.08 mag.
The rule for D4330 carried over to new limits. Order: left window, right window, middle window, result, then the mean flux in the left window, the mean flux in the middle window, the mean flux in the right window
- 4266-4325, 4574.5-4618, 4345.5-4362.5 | -0.5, 35.6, 36.5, 34.6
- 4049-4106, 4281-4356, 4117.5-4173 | 3.8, 37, 34.3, 36.5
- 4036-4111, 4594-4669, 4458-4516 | 0.6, 36.4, 33.4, 32.8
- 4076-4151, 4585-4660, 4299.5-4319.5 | -0.6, 36.3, 36.1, 33.3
